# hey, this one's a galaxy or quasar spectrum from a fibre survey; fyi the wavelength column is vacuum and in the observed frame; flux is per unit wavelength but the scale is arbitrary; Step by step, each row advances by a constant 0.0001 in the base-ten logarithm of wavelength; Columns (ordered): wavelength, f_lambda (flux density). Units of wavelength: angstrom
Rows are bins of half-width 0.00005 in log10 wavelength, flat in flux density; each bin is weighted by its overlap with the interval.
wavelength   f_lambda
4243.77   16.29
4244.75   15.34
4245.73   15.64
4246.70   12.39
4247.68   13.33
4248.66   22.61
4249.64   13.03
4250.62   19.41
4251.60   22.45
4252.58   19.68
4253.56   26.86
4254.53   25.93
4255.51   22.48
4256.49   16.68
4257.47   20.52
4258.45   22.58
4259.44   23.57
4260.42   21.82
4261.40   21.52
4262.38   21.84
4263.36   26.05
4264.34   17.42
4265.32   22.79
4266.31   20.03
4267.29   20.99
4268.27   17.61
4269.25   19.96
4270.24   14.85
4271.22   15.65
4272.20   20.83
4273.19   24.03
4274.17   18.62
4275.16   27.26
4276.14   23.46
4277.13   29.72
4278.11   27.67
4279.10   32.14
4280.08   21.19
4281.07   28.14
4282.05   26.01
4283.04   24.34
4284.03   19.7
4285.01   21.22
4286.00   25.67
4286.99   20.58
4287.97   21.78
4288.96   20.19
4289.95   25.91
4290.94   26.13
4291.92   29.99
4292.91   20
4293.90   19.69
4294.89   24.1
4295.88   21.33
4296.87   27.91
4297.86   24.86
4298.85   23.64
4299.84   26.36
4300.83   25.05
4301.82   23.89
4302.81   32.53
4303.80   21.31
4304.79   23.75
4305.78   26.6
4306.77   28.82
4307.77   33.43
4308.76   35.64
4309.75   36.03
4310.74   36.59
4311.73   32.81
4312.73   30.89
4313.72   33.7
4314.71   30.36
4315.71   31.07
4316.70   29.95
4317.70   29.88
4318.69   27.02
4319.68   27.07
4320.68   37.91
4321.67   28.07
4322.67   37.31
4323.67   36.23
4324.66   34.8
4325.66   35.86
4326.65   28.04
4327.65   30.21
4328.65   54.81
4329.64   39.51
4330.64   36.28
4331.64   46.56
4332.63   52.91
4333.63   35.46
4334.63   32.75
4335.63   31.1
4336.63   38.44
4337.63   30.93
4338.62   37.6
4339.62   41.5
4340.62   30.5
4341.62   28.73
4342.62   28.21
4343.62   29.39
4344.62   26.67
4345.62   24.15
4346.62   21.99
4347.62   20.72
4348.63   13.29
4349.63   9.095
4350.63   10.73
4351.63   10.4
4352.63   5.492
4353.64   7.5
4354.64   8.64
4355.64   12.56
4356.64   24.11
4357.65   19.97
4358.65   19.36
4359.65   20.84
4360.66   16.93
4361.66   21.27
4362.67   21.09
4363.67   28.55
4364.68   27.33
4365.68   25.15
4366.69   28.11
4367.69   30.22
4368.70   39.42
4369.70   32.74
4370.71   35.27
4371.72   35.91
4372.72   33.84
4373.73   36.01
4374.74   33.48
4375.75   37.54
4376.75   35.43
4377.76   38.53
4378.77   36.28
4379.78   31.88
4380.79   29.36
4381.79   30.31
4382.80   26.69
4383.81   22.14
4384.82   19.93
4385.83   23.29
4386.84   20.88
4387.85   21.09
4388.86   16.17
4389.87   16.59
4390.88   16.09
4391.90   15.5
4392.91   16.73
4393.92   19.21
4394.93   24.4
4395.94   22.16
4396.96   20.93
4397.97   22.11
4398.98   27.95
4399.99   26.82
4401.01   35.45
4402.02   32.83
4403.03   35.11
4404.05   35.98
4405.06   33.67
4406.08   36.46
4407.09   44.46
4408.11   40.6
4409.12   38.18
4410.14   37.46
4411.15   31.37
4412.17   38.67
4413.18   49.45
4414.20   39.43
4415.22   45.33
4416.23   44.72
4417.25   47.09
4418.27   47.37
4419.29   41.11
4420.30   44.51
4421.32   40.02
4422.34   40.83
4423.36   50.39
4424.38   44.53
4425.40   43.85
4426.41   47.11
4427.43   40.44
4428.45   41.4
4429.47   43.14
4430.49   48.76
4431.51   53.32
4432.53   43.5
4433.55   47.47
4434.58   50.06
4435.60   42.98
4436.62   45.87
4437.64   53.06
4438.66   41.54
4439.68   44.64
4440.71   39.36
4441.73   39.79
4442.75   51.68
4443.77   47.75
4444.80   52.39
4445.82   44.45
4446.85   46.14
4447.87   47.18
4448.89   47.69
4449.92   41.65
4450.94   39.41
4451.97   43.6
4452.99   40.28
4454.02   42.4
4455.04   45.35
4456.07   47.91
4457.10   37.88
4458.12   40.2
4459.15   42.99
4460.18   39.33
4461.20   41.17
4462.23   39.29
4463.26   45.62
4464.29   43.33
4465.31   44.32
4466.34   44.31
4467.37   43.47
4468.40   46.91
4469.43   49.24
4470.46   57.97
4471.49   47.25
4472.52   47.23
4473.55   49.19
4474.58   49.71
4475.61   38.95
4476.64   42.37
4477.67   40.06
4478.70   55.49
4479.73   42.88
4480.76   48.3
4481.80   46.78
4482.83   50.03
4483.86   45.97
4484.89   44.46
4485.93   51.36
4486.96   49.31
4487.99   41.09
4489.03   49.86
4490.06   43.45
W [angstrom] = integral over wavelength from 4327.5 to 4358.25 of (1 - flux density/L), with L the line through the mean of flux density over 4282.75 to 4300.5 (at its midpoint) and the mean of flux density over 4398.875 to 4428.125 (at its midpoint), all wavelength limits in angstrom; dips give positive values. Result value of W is 3.1 angstrom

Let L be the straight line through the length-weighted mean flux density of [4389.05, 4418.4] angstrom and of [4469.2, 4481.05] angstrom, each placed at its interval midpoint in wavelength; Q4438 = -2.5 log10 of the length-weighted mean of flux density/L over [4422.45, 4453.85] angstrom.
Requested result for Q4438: -0.15 mag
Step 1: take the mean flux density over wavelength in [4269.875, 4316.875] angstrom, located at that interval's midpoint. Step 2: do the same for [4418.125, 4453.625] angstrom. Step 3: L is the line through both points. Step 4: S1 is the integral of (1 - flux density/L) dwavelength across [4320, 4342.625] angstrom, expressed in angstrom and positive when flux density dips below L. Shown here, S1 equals -3.9 angstrom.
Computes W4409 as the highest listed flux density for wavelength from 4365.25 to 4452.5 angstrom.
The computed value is 53.32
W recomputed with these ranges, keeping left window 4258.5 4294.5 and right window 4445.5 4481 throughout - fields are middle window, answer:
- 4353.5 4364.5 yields 4.61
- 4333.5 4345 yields -0.96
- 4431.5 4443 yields -1.13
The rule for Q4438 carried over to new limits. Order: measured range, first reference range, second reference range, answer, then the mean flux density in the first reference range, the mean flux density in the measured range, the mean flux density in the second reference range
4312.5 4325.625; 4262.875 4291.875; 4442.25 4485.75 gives -0.15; 22.9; 32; 45.3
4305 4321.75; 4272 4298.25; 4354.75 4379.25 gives -0.22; 24.2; 31.5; 28.4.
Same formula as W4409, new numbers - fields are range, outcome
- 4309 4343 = 54.81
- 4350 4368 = 30.22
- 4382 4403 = 35.45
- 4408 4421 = 49.45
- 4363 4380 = 39.42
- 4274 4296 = 32.14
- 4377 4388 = 38.53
